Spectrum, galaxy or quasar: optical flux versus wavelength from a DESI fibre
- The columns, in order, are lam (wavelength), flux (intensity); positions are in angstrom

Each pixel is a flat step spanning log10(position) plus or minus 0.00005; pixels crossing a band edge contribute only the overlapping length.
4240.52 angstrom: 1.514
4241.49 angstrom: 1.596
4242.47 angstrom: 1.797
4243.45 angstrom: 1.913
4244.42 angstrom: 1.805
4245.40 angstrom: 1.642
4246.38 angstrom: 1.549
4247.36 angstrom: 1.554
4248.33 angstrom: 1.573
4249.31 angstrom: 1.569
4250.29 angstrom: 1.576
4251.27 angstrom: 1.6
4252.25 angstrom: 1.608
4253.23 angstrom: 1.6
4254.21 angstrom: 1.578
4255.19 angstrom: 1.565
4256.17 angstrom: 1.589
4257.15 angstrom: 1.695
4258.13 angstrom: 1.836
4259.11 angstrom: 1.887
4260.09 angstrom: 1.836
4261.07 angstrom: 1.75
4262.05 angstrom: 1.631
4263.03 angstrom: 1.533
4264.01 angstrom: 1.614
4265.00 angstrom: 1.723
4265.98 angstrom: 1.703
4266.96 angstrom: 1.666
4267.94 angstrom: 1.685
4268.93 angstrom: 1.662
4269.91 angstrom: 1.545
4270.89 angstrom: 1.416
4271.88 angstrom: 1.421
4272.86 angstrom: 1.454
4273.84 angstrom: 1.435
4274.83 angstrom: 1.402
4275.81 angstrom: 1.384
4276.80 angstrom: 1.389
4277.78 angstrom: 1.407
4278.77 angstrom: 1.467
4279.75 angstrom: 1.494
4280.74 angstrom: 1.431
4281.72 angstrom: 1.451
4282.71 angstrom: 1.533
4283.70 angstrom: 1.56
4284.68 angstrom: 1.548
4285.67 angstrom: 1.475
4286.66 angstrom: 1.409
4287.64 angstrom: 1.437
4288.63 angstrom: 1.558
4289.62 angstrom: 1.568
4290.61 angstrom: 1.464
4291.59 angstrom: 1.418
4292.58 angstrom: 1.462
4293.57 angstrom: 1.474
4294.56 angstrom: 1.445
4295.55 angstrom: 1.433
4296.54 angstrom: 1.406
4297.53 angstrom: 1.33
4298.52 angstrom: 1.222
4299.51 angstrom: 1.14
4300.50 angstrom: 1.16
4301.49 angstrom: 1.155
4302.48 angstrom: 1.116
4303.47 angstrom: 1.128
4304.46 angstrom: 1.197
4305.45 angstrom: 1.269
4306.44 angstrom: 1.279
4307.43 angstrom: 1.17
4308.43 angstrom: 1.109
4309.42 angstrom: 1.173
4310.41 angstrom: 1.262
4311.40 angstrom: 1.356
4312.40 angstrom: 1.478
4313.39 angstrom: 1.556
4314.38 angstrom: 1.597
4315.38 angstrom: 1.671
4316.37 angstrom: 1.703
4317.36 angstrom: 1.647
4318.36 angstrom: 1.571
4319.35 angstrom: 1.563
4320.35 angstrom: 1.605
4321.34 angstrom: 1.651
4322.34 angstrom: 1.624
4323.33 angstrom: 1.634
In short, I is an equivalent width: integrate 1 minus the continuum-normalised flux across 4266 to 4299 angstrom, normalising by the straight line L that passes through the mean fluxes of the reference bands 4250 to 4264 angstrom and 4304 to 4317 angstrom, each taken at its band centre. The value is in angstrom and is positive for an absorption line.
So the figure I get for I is 1.17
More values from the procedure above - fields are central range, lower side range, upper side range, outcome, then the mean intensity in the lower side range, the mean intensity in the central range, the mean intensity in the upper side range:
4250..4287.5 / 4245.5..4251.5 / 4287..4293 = -0.86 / 1.57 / 1.57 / 1.48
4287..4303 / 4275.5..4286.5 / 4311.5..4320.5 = 1.60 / 1.47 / 1.36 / 1.59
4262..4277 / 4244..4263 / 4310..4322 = 0.79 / 1.65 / 1.54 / 1.56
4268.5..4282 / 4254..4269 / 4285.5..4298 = 1.08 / 1.69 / 1.45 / 1.45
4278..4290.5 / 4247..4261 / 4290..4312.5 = -0.65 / 1.65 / 1.49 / 1.29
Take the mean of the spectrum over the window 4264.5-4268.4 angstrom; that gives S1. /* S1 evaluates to 1.69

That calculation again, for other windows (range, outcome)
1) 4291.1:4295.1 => 1.45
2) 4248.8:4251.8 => 1.58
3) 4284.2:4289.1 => 1.48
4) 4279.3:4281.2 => 1.46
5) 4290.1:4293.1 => 1.45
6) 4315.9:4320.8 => 1.62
